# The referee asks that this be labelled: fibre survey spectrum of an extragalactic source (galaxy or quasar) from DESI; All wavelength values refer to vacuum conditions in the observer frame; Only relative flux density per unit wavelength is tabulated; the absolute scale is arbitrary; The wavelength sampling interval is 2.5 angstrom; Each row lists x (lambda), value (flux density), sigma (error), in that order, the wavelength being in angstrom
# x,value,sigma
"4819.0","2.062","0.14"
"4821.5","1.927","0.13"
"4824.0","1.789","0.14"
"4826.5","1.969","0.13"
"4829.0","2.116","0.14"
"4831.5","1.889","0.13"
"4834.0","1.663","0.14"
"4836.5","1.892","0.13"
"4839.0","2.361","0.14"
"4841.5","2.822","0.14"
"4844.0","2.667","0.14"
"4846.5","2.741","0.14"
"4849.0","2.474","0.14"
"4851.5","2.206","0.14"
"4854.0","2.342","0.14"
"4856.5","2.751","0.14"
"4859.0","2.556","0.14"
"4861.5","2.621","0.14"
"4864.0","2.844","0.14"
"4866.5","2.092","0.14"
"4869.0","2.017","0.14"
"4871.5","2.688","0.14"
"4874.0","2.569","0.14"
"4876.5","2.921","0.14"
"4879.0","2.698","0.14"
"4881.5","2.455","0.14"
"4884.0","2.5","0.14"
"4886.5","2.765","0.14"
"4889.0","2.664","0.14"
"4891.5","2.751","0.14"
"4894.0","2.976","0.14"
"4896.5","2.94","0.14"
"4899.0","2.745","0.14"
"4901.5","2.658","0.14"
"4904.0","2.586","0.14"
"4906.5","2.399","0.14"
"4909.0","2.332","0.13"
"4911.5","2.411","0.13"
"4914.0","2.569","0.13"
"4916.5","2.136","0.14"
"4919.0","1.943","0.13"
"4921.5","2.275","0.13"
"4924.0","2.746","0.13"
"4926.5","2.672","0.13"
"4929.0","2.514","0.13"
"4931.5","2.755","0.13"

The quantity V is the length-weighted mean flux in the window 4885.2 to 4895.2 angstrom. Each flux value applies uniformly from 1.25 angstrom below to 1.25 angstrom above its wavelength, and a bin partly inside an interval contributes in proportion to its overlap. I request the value 2.79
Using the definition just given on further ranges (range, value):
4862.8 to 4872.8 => 2.41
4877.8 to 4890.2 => 2.62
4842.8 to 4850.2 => 2.63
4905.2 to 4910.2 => 2.37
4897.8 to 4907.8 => 2.59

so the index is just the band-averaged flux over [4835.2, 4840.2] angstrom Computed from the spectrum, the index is 2.12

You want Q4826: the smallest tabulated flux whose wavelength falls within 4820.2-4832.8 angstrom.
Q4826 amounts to 1.789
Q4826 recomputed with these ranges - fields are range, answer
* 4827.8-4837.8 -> 1.663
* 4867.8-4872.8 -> 2.017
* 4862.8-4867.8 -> 2.092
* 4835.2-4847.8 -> 1.892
